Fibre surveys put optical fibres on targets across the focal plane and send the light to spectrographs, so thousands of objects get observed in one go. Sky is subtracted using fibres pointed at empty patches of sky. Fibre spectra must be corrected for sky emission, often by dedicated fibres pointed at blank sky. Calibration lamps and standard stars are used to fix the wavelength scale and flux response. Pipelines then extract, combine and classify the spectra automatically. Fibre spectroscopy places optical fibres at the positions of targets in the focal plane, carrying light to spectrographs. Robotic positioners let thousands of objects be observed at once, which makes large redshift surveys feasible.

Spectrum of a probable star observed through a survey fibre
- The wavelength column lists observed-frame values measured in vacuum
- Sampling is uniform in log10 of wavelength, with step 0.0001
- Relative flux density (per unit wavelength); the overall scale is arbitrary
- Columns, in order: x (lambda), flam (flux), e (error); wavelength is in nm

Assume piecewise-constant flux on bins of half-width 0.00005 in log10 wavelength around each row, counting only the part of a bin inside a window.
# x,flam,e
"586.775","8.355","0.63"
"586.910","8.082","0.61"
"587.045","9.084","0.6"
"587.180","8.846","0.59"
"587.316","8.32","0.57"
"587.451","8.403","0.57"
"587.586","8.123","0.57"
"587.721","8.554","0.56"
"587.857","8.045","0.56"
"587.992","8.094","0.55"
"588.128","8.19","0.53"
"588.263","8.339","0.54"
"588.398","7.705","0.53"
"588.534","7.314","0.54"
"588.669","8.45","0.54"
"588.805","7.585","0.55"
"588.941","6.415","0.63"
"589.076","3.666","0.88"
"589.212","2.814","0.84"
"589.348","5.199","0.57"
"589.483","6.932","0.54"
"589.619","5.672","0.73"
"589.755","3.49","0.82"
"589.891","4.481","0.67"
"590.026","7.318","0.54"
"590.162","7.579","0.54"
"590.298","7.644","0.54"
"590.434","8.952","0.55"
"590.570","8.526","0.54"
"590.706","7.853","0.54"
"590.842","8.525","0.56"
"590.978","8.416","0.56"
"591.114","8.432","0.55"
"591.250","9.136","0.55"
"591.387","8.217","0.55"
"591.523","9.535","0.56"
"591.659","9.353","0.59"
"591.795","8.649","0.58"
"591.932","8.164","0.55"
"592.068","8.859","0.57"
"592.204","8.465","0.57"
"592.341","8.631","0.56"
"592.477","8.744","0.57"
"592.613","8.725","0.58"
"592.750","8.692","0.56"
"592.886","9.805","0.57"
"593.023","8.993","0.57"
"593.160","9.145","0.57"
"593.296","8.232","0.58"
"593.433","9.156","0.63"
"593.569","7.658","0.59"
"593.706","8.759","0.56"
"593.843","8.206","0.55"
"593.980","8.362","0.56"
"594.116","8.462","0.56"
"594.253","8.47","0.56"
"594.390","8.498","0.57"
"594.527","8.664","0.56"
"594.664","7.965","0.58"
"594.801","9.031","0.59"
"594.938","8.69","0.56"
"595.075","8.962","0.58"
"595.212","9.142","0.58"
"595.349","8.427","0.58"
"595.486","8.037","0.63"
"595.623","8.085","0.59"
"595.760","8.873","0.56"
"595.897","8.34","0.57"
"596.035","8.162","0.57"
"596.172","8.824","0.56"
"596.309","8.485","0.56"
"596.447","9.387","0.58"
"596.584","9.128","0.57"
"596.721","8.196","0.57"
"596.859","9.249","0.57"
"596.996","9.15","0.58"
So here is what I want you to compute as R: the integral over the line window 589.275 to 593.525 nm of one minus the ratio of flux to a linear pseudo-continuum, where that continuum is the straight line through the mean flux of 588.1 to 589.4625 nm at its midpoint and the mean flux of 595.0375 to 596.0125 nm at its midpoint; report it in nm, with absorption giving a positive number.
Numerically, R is -0.41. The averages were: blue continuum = 6.54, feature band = 8.04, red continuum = 8.52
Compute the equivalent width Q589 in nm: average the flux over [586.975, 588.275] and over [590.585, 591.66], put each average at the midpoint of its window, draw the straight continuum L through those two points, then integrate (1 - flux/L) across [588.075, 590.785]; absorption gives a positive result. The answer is 0.58 nm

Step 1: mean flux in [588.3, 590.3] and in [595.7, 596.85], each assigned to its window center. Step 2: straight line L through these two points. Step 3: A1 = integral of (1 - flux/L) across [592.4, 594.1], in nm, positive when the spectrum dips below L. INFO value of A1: -0.25 nm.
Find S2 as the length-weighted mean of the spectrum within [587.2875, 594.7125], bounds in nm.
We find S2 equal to 7.9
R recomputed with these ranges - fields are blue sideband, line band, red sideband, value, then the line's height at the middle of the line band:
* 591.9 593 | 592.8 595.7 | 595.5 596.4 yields 0.00 nm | 8.62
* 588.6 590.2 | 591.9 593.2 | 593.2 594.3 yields -0.19 nm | 7.7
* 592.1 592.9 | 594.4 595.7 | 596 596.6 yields 0.04 nm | 8.8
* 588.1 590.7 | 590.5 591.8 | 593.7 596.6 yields -0.26 nm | 7.24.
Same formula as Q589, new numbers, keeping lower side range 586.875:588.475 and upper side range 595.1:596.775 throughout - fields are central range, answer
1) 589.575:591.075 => 0.22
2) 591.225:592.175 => -0.04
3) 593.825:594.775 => 0.01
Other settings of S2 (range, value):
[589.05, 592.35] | 7.41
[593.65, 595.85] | 8.54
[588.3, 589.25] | 6.45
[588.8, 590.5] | 5.92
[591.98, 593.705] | 8.75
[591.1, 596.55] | 8.66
